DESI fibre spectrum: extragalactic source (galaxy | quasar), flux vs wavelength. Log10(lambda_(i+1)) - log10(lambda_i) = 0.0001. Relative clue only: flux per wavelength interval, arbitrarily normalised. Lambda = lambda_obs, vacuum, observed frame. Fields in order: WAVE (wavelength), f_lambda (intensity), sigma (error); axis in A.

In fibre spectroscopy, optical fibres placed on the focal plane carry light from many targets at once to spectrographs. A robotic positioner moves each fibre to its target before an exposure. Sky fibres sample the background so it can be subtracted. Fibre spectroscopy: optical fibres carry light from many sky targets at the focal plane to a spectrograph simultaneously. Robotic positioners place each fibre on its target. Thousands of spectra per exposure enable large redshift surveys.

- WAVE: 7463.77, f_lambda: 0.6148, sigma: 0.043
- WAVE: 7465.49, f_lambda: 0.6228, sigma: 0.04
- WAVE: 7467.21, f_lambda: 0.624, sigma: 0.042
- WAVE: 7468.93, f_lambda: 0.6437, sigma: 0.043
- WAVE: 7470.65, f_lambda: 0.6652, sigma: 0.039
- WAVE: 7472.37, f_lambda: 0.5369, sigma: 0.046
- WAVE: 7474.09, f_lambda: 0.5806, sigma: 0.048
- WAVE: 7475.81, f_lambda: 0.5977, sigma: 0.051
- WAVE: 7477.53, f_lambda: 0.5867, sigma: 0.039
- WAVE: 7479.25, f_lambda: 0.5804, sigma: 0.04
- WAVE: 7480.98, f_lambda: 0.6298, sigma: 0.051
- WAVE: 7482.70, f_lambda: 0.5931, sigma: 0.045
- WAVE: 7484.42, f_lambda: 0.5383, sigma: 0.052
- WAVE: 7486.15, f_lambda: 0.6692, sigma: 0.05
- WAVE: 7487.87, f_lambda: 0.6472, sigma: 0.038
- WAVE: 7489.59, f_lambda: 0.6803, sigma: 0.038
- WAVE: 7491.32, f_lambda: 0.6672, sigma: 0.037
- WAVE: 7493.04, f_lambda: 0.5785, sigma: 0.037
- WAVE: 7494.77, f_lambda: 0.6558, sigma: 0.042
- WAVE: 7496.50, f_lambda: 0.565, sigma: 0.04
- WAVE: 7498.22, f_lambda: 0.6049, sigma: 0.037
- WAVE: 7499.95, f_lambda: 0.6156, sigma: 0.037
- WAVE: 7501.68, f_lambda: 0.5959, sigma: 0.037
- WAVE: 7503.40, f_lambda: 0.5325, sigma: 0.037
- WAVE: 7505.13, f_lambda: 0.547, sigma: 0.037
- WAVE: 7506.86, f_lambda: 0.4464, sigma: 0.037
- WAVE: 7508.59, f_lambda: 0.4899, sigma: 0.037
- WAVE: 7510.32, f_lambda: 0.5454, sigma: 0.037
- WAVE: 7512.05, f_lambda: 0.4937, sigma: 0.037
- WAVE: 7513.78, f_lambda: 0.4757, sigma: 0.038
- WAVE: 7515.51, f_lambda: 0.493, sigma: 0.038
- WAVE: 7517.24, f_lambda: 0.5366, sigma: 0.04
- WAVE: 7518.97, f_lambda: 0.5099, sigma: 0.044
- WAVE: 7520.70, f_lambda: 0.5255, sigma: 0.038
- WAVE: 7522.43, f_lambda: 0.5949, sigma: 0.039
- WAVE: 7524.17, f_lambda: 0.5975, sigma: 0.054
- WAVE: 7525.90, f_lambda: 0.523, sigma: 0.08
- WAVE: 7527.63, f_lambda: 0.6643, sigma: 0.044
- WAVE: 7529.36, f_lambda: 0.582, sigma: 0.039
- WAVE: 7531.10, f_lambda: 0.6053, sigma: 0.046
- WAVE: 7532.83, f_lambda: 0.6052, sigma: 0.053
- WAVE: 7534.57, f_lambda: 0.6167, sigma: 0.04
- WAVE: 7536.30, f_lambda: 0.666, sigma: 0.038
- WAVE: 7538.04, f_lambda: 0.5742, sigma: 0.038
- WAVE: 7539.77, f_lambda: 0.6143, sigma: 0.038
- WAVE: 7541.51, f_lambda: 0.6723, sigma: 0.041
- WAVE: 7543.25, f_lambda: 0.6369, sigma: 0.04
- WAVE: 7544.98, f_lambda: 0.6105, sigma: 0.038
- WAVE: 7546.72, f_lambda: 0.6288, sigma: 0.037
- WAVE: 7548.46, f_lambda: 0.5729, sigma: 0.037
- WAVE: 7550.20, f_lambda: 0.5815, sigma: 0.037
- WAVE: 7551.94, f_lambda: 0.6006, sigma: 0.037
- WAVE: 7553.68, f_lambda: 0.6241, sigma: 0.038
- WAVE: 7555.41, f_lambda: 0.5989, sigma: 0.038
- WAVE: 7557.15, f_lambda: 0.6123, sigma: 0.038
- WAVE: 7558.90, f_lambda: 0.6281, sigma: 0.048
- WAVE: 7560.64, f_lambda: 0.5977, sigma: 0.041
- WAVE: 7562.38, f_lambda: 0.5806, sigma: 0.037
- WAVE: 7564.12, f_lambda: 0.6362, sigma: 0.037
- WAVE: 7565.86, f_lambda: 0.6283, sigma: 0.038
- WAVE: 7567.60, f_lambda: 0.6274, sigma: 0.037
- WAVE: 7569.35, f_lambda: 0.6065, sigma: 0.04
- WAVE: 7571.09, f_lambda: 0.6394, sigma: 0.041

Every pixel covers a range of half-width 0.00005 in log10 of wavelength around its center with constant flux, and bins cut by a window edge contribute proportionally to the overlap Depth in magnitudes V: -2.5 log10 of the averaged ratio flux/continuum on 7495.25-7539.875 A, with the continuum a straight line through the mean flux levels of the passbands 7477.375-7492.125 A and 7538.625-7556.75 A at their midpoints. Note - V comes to 0.10 mag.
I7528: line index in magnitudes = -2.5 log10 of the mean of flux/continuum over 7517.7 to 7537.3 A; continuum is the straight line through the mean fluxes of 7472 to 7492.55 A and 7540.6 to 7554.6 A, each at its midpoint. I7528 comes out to 0.05 mag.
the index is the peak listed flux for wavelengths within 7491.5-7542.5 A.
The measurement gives 0.6723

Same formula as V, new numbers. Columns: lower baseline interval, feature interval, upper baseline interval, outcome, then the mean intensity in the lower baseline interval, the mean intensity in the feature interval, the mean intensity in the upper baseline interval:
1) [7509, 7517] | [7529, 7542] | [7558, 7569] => -0.12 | 0.504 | 0.617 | 0.615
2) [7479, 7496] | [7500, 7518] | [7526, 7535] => 0.18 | 0.624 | 0.52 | 0.607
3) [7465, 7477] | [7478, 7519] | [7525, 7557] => 0.07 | 0.609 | 0.572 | 0.61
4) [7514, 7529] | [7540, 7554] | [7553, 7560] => -0.03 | 0.553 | 0.615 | 0.615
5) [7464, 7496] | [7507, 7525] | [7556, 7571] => 0.18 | 0.616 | 0.523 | 0.615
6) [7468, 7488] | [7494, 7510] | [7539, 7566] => 0.09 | 0.604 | 0.56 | 0.614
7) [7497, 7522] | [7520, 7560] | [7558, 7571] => -0.05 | 0.531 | 0.606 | 0.616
